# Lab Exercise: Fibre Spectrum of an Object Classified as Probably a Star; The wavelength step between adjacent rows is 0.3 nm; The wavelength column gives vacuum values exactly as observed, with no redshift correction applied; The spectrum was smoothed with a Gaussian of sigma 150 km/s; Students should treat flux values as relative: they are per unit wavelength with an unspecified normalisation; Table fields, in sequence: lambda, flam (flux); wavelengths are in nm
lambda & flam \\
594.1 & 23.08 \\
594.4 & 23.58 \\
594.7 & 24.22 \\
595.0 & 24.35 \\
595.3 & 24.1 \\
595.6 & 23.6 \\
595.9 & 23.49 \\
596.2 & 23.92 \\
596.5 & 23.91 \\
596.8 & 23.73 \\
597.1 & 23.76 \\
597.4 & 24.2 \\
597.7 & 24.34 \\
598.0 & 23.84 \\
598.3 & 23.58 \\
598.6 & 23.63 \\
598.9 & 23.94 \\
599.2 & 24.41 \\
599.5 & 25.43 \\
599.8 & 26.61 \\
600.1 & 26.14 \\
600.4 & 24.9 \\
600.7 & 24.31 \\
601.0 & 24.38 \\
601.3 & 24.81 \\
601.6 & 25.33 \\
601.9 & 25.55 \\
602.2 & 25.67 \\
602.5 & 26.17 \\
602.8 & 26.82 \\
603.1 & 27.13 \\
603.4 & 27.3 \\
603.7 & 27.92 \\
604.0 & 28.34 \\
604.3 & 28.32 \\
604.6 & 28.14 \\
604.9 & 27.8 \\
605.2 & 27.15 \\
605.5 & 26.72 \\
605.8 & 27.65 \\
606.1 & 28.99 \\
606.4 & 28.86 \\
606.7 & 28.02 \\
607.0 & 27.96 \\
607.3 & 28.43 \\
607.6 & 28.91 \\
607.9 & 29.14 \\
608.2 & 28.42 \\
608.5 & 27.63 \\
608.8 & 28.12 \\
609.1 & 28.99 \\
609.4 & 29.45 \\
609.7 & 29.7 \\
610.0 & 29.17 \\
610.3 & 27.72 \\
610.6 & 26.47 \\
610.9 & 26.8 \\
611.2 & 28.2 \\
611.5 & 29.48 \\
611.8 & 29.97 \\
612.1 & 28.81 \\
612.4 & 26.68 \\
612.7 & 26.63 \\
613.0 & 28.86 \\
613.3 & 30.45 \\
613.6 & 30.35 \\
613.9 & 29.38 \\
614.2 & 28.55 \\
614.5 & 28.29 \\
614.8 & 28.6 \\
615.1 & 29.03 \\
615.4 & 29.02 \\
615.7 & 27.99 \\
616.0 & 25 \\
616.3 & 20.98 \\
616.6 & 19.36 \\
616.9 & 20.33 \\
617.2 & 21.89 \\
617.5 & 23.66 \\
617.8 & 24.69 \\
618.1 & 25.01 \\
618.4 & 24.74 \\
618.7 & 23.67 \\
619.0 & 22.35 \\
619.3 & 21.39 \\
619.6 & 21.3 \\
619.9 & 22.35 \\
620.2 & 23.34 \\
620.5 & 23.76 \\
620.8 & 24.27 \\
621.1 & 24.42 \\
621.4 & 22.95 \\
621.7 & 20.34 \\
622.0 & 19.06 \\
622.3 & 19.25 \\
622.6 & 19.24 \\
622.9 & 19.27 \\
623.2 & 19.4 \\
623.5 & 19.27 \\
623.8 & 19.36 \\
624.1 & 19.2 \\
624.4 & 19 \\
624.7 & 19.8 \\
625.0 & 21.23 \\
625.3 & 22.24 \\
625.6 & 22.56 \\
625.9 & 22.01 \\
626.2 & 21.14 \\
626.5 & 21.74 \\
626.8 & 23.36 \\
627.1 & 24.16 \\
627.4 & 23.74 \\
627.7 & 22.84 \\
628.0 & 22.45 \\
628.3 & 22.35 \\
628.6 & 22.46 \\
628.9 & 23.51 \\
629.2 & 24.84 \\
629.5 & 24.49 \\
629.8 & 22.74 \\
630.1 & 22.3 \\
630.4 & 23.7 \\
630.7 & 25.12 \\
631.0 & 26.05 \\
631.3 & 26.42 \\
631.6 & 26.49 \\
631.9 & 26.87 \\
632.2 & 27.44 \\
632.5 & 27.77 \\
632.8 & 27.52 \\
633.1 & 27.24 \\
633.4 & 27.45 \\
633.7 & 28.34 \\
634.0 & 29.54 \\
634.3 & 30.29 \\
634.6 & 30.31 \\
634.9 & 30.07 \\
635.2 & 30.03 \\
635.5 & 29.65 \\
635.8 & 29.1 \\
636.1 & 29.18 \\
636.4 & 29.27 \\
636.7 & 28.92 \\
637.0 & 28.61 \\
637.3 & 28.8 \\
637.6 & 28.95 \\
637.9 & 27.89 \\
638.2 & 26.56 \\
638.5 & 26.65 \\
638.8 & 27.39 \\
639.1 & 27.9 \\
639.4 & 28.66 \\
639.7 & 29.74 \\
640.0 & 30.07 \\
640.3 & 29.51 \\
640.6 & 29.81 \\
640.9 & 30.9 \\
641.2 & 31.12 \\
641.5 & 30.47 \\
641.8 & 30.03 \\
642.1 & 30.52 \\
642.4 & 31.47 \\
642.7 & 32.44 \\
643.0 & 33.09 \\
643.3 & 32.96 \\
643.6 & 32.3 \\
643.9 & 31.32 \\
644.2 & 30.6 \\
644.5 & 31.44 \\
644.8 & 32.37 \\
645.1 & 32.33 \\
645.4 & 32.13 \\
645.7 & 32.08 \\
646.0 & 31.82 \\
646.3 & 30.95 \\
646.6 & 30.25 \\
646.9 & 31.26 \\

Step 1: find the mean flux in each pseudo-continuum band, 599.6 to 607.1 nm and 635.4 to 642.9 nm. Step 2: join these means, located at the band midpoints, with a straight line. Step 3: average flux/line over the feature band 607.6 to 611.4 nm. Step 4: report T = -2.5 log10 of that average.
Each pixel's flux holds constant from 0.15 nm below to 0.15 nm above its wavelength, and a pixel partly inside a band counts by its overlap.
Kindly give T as -0.04 mag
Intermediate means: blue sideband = 26.8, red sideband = 29.4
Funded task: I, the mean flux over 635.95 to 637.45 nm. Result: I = 29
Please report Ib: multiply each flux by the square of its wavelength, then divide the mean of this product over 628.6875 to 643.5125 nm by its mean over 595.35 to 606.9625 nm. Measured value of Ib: 1.2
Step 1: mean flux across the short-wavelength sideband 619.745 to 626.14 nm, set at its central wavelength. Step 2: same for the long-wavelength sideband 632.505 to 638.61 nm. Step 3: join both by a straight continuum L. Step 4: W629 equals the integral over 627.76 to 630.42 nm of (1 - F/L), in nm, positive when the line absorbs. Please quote 0.17 nm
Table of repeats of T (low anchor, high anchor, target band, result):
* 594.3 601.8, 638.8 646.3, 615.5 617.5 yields 0.19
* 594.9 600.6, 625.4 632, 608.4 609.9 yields -0.20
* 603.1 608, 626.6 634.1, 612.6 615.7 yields -0.07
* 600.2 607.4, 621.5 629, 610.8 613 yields -0.14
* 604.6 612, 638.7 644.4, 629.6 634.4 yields 0.13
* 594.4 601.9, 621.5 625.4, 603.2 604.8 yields -0.20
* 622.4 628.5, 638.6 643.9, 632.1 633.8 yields -0.08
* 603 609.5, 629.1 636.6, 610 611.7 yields 0.00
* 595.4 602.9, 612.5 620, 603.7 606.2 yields -0.12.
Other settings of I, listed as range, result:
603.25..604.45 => 28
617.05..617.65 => 22.8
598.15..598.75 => 23.6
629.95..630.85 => 23.7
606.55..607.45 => 28.1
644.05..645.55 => 31.8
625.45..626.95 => 22.2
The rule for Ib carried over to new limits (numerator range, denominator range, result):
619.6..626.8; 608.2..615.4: 0.77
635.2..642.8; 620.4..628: 1.44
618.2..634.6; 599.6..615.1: 0.90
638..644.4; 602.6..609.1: 1.21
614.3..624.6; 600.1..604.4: 0.92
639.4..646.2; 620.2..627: 1.57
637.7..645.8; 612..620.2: 1.30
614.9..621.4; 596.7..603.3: 1.01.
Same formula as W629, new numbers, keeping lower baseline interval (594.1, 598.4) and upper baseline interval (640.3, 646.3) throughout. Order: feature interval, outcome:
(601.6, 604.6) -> -0.24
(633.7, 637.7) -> 0.11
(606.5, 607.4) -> -0.09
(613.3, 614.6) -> -0.13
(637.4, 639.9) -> 0.22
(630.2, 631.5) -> 0.19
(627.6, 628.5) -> 0.20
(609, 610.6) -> -0.17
